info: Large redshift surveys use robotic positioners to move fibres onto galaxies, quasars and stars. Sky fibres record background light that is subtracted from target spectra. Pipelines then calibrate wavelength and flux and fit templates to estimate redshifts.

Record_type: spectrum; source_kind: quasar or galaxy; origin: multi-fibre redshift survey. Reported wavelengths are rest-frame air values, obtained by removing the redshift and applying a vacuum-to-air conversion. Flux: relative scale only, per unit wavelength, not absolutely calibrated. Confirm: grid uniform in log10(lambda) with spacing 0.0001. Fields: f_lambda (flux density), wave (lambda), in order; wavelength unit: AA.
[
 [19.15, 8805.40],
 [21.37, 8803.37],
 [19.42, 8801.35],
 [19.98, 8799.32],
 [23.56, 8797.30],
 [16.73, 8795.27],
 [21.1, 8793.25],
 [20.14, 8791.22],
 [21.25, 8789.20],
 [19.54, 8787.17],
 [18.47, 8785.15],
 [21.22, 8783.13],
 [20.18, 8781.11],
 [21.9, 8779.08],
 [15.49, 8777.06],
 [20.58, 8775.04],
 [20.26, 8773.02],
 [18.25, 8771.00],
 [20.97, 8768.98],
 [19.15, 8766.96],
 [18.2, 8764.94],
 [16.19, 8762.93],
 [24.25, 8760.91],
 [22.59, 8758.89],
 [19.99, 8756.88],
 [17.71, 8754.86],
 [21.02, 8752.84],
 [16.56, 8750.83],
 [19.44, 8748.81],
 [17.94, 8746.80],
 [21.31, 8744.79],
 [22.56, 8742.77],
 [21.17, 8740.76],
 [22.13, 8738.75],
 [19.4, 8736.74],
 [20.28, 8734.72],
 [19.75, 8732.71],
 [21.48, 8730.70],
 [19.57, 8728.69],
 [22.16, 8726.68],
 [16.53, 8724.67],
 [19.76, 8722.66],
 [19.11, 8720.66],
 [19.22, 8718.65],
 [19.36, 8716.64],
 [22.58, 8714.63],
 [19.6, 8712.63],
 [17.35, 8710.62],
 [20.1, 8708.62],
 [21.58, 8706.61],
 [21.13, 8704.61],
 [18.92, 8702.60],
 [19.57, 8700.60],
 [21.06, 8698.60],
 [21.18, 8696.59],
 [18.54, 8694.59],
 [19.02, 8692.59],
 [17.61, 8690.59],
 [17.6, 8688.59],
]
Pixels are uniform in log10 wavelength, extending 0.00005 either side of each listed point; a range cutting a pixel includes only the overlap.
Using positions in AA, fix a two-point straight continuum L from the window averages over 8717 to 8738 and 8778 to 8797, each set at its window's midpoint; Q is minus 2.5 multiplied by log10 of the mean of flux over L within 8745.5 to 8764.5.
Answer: 0.02 mag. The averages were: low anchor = 19.7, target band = 19.5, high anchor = 20.2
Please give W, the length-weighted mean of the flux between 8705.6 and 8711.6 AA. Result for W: 19.7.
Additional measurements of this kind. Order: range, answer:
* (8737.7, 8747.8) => 21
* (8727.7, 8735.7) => 20.3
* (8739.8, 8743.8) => 21.9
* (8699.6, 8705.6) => 19.9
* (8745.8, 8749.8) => 18.7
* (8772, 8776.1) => 20.4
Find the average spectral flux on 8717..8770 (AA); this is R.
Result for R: 19.9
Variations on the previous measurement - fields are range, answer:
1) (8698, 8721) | 20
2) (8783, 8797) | 19.9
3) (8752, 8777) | 19.8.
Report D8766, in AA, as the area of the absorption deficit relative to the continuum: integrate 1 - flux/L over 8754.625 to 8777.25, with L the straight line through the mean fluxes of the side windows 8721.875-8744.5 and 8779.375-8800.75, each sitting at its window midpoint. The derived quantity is 0.7 AA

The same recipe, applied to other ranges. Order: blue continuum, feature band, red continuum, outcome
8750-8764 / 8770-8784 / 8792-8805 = 0.3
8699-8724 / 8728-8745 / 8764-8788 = -1.0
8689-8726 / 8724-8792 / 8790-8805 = 0.1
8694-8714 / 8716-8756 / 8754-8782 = 0.0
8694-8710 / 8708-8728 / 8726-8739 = 0.8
